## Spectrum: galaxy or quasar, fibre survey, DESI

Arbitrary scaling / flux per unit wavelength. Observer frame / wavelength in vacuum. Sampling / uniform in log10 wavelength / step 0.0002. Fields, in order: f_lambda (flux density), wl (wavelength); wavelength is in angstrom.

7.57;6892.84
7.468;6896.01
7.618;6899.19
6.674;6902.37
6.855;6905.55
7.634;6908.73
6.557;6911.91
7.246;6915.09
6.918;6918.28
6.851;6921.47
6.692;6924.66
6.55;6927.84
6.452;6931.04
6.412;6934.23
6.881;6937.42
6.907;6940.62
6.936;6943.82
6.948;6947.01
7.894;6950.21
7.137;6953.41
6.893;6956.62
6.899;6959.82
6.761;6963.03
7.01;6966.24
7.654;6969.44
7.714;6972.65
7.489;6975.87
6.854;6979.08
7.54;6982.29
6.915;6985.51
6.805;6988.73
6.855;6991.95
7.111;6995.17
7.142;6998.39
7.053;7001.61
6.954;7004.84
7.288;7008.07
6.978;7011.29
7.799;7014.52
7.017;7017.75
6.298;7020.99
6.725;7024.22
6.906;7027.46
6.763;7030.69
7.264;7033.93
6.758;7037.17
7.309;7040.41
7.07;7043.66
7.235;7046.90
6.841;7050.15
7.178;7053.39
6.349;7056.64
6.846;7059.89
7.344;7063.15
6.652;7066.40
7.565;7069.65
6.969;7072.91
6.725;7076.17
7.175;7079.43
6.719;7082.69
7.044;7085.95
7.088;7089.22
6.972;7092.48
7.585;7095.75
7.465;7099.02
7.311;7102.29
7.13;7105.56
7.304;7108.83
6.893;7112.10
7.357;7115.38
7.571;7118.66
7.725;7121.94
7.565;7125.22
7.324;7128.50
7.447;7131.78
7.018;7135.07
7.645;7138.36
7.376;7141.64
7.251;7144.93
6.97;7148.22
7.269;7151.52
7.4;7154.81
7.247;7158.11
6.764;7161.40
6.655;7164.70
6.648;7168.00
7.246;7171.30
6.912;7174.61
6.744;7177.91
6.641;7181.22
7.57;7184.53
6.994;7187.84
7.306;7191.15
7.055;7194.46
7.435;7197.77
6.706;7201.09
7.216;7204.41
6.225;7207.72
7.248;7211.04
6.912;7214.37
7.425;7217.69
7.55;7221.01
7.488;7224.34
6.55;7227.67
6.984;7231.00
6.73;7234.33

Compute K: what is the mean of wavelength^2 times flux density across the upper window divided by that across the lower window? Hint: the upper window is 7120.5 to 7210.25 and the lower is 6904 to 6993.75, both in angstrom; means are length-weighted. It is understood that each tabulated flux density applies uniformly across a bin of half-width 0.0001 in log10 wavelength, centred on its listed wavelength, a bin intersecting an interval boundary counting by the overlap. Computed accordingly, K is 1.08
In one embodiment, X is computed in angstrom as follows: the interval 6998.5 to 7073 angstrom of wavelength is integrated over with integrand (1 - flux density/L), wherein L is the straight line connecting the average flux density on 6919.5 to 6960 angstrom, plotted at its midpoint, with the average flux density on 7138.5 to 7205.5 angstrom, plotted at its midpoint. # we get -0.5 angstrom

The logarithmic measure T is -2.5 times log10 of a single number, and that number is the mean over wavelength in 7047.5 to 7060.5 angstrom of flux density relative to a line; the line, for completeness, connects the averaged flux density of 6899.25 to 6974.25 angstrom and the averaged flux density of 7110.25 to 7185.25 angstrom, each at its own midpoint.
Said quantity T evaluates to 0.04 mag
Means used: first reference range 6.99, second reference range 7.18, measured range 6.84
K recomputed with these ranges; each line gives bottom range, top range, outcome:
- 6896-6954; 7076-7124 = 1.09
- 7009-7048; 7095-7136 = 1.08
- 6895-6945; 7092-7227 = 1.11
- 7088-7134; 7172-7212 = 0.98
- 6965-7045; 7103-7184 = 1.05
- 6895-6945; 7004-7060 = 1.04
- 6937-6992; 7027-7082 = 1.01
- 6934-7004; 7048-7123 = 1.04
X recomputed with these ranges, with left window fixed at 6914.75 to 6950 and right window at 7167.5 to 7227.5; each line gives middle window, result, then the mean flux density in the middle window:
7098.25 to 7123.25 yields -1.2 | 7.34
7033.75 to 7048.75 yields -0.4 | 7.11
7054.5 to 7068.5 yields 0.2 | 6.84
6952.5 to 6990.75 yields -1.5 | 7.13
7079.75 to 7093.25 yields 0.0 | 6.98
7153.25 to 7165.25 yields 0.0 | 7.05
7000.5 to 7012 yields -0.3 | 7.08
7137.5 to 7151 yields -0.5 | 7.29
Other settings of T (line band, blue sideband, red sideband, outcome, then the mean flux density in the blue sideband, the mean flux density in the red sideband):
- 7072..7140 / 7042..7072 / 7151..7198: -0.03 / 7.01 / 7.04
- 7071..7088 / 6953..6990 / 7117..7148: 0.06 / 7.14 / 7.41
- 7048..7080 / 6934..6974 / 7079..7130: 0.04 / 7.1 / 7.27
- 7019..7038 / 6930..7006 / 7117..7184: 0.05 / 7.06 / 7.18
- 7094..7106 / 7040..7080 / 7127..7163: -0.04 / 7.01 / 7.25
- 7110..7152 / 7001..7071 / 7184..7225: -0.04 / 7.01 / 7.15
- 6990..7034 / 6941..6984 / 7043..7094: 0.02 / 7.2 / 6.98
